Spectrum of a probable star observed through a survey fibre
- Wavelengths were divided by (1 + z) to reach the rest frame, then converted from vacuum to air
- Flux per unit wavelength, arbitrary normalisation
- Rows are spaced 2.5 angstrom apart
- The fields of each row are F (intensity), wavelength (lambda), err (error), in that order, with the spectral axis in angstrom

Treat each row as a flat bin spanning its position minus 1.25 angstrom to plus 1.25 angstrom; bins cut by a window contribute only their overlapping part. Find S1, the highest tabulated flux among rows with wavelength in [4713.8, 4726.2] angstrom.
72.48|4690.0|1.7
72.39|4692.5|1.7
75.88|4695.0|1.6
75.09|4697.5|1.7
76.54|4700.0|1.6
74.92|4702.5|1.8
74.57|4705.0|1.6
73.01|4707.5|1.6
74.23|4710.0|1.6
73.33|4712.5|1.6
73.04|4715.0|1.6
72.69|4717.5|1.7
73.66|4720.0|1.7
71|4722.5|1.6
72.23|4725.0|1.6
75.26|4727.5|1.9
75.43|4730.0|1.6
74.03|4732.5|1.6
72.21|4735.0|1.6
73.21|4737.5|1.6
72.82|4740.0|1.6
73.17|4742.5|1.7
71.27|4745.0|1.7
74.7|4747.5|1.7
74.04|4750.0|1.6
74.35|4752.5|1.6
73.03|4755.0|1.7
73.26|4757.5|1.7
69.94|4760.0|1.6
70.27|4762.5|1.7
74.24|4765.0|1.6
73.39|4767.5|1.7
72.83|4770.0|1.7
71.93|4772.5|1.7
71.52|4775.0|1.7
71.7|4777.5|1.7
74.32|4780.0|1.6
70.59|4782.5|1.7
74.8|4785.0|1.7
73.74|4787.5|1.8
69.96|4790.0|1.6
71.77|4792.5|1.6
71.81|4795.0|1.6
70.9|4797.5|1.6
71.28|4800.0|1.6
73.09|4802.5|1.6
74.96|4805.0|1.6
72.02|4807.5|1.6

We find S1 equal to 73.66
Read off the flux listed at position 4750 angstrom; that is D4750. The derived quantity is 74.04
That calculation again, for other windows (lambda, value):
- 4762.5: 70.27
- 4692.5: 72.39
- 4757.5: 73.26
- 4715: 73.04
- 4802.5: 73.09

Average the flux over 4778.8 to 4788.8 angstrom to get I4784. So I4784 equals 73.3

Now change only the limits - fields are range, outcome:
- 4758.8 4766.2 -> 71.5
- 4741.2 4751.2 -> 73.3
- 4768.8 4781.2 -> 72.5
